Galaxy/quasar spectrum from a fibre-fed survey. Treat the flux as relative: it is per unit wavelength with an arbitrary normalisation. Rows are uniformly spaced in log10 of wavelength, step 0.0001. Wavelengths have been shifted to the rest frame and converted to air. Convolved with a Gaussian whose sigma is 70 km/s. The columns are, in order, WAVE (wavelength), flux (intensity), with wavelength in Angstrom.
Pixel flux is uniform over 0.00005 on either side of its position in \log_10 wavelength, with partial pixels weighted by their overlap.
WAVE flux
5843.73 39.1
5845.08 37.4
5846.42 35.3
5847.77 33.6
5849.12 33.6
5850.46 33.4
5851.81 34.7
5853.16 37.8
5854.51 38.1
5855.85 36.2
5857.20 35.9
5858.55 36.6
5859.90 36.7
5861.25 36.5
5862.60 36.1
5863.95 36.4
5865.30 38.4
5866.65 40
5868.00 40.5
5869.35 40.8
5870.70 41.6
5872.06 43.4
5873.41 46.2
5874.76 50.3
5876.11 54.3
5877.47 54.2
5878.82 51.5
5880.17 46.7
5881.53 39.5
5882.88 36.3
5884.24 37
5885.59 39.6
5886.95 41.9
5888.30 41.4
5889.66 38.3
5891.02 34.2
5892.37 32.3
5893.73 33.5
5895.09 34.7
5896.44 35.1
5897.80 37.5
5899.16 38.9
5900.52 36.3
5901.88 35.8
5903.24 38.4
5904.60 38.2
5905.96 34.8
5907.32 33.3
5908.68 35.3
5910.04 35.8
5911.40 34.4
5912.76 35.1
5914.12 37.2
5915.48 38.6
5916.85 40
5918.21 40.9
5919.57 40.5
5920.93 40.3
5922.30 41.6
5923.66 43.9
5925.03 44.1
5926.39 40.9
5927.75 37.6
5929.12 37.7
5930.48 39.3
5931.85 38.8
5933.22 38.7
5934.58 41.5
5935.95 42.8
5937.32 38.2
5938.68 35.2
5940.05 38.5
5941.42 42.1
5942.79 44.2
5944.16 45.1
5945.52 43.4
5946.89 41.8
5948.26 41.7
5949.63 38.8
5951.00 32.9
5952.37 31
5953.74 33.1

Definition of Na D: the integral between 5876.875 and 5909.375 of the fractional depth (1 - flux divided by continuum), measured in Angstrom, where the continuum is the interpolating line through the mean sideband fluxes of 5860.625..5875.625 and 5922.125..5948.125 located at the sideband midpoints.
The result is 2.01 Angstrom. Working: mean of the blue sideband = 41.1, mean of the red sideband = 40.8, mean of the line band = 38.5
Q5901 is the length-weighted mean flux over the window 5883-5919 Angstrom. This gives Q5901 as 36.9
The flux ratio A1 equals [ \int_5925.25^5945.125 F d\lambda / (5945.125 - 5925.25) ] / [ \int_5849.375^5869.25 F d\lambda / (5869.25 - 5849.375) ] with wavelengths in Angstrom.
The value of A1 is 1.1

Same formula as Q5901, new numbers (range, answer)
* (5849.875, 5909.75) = 39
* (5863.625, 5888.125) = 43.3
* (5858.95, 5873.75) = 39.5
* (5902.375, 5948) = 39.4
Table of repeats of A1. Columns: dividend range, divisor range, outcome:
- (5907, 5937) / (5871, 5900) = 0.95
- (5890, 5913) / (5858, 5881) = 0.83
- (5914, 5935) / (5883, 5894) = 1.08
